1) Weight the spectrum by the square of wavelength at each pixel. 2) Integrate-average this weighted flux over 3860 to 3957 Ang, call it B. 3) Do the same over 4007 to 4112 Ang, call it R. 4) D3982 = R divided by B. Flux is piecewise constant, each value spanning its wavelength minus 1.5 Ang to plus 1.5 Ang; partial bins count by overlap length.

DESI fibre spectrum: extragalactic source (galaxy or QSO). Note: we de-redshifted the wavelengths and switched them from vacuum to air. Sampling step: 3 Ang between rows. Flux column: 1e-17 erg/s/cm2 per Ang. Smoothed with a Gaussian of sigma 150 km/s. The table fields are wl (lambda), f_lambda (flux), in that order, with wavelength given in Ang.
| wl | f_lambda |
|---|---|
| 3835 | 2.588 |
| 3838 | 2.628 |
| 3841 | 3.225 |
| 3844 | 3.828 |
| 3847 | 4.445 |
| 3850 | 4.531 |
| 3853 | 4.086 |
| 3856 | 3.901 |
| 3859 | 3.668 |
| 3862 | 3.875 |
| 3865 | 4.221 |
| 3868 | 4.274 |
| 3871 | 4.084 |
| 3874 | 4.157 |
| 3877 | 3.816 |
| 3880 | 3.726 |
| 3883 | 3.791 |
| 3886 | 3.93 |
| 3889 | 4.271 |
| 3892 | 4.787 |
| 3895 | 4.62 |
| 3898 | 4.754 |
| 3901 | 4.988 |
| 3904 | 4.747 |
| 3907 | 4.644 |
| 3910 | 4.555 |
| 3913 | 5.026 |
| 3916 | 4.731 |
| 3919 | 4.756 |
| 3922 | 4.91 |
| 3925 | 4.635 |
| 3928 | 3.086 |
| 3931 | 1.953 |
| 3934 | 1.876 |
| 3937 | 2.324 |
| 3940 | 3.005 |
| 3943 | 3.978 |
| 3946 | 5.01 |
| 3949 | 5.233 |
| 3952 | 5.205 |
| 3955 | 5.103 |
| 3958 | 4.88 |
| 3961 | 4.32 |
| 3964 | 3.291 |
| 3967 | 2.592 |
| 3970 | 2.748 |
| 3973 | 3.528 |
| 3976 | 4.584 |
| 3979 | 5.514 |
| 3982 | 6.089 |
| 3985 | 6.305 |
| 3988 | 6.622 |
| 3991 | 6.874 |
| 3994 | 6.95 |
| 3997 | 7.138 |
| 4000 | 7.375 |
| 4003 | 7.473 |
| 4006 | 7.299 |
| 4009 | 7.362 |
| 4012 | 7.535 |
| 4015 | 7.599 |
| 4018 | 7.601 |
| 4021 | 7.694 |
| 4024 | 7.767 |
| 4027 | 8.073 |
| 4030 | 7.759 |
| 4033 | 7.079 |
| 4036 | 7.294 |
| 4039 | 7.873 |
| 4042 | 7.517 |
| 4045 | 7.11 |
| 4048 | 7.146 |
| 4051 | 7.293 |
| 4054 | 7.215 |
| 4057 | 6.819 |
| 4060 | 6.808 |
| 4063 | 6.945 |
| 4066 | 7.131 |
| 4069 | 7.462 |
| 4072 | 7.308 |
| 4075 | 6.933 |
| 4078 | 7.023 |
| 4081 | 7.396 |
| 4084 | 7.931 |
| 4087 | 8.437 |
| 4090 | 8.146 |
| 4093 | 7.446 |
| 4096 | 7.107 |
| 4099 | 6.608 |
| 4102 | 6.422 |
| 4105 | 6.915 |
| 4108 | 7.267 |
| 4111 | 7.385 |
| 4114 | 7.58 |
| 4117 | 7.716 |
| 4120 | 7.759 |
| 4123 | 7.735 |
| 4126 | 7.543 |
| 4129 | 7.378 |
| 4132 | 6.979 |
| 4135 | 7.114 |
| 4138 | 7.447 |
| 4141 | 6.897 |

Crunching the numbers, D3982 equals 1.89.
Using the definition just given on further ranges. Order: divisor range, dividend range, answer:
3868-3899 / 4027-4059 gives 1.90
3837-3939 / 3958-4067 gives 1.73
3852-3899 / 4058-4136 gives 1.99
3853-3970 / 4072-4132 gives 1.98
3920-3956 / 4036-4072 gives 1.98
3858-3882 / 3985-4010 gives 1.90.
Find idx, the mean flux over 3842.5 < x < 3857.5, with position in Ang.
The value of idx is 4.16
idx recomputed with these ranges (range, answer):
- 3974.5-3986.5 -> 5.62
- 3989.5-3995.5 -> 6.91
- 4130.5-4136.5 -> 7.05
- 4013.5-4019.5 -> 7.6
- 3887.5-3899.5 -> 4.61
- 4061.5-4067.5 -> 7.04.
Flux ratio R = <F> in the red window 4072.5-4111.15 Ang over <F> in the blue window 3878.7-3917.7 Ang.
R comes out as 1.62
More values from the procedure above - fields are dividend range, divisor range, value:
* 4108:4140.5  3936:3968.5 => 1.81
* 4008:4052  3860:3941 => 1.85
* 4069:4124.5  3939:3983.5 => 1.70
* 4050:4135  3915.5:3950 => 1.95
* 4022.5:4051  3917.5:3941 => 2.26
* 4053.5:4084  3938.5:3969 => 1.69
